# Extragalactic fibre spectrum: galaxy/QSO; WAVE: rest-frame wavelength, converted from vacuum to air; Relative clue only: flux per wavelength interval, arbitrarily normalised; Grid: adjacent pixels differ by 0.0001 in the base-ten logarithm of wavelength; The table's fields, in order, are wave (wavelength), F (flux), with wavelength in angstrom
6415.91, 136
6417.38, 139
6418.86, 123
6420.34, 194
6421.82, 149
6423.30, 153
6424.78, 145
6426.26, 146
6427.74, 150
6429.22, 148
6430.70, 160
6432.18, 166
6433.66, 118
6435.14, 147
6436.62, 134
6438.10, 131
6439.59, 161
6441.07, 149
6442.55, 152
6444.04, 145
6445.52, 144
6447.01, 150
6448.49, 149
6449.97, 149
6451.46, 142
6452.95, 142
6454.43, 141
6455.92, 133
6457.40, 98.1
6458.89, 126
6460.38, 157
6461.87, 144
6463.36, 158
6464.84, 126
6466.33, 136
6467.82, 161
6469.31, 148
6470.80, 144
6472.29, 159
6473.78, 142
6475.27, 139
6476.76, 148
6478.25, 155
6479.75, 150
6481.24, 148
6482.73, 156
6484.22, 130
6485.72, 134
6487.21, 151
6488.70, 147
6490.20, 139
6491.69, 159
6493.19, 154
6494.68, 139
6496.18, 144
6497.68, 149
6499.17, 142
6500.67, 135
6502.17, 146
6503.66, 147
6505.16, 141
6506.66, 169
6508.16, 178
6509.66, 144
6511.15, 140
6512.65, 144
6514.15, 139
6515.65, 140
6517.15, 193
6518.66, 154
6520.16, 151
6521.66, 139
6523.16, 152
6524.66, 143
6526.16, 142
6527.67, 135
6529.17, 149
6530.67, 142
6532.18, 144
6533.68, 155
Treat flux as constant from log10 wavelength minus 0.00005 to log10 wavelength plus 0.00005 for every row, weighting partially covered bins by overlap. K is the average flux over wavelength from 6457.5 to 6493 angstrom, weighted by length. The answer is 145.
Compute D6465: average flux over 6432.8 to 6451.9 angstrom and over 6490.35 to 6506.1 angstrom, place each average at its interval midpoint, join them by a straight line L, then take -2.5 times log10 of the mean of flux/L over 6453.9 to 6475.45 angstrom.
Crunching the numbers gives 0.03 mag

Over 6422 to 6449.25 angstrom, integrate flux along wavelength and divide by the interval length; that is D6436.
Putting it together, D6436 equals 147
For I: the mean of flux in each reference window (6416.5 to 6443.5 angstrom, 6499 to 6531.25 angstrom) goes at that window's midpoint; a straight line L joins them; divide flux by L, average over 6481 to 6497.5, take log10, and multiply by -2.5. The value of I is 0.021 mag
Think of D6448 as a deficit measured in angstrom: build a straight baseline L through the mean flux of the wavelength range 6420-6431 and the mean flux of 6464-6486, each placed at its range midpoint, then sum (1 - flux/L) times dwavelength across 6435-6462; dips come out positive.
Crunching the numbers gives 1.5 angstrom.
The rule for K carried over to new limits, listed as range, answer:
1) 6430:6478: 144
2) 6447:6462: 138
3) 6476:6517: 148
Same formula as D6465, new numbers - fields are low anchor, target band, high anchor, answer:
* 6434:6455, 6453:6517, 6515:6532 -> 0.01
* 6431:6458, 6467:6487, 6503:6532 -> -0.01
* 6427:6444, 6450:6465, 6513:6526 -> 0.08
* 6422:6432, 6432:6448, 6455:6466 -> 0.00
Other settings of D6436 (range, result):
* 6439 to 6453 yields 148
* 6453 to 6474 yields 141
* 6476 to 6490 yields 146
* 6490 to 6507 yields 147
